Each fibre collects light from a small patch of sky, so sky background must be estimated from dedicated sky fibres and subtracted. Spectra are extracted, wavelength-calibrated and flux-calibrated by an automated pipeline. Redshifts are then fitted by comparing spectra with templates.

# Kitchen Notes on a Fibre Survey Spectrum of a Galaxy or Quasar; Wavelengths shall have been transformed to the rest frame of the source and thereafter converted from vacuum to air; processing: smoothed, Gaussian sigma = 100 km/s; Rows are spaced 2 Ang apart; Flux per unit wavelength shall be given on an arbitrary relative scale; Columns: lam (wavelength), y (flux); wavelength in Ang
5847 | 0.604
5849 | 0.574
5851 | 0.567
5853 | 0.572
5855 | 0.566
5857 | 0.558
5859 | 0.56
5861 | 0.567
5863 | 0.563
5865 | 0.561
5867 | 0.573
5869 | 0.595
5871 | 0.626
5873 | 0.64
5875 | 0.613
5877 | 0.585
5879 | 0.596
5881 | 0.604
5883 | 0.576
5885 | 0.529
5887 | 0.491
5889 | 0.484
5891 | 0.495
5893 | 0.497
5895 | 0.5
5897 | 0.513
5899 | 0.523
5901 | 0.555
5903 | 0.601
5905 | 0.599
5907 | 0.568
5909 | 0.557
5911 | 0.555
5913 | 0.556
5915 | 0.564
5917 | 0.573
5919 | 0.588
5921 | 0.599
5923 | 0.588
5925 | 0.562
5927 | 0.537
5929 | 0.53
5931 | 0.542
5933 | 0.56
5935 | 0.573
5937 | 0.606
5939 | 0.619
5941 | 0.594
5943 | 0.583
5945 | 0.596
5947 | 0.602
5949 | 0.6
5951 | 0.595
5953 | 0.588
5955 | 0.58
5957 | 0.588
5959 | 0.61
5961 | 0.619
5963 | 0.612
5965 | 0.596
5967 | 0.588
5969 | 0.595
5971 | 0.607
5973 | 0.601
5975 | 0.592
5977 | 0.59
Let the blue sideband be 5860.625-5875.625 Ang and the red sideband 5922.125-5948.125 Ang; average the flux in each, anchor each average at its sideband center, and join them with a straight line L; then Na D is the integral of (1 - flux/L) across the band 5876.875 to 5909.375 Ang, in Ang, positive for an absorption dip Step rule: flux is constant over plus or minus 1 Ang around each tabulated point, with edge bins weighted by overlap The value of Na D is 2.35 Ang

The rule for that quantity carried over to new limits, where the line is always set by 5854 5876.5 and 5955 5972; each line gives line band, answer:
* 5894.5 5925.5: 1.5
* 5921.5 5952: 0.8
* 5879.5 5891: 1.0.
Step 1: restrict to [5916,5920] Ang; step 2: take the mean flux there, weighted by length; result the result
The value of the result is 0.581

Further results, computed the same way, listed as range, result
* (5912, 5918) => 0.564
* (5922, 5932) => 0.552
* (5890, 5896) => 0.497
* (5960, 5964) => 0.615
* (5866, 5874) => 0.609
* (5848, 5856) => 0.57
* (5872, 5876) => 0.627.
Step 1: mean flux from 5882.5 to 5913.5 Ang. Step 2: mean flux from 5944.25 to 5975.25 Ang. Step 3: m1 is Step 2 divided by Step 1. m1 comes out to 1.1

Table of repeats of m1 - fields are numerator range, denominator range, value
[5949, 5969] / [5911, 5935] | 1.06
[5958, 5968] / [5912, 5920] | 1.06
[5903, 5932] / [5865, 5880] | 0.94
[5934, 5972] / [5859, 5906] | 1.07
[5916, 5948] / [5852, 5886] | 0.99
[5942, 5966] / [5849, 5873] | 1.04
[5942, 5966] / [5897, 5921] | 1.06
